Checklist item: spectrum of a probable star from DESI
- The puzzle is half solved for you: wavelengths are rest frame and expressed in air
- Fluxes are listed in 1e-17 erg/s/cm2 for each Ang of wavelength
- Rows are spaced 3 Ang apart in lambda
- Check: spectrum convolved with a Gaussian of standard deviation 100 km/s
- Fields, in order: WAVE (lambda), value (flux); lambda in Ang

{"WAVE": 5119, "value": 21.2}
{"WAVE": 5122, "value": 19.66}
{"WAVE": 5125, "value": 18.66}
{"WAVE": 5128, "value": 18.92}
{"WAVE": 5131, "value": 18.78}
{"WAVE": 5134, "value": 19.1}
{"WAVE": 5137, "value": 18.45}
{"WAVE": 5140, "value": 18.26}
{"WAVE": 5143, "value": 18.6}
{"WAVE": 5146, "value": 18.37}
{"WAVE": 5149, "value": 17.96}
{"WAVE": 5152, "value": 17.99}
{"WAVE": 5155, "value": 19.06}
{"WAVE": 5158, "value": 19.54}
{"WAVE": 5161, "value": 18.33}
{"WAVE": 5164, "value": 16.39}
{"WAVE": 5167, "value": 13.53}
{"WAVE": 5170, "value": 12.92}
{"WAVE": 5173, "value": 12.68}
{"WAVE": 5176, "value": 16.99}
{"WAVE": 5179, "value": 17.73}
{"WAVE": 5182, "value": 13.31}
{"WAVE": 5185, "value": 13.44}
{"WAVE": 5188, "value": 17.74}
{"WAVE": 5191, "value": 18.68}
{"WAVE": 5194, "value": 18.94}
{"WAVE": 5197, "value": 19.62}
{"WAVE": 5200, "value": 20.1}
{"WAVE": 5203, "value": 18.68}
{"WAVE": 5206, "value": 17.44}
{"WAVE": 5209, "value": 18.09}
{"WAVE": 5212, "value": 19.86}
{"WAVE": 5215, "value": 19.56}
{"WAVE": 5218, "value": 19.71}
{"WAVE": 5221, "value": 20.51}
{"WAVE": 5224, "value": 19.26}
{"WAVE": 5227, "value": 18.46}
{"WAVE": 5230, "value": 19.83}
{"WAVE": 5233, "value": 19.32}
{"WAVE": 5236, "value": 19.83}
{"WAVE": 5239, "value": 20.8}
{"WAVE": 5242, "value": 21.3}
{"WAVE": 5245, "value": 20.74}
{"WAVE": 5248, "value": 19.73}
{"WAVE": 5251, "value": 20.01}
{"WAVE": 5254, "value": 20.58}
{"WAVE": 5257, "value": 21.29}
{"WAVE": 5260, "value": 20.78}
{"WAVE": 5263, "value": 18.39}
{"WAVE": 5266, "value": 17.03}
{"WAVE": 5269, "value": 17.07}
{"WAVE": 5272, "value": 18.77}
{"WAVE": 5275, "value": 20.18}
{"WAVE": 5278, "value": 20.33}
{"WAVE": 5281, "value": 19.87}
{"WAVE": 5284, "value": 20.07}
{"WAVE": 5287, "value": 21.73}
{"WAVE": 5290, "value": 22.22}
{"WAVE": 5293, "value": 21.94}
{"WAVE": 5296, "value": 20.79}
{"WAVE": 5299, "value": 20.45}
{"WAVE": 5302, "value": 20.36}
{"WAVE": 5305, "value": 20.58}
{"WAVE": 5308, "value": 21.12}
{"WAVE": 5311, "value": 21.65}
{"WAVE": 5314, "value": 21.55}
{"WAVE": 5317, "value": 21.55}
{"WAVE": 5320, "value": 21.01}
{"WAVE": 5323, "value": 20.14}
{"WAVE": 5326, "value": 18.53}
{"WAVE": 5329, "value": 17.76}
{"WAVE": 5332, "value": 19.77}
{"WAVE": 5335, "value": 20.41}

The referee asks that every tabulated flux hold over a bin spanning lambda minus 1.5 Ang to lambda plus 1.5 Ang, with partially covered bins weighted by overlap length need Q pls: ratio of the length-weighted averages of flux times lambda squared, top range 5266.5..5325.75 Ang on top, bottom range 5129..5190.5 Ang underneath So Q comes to 1.27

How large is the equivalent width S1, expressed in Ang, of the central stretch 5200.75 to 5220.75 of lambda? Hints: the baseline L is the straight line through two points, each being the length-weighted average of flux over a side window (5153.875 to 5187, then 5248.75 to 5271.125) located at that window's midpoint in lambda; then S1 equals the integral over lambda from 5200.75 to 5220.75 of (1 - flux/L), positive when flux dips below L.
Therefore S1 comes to -1.90 Ang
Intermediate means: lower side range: 15.8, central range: 19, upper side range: 19.3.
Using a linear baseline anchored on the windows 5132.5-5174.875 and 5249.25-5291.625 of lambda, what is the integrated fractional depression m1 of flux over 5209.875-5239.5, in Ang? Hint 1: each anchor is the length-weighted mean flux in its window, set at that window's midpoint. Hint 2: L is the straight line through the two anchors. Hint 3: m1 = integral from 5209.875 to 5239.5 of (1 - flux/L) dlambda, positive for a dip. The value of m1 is -1.26 Ang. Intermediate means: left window 17.2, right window 19.9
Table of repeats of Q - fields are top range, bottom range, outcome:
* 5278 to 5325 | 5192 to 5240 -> 1.12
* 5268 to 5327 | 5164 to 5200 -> 1.33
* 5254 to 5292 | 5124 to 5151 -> 1.13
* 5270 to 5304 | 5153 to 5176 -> 1.33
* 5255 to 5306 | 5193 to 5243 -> 1.06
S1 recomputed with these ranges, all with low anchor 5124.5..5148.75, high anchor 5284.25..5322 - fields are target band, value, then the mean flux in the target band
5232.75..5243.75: -0.14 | 20.4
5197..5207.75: 0.43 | 18.8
